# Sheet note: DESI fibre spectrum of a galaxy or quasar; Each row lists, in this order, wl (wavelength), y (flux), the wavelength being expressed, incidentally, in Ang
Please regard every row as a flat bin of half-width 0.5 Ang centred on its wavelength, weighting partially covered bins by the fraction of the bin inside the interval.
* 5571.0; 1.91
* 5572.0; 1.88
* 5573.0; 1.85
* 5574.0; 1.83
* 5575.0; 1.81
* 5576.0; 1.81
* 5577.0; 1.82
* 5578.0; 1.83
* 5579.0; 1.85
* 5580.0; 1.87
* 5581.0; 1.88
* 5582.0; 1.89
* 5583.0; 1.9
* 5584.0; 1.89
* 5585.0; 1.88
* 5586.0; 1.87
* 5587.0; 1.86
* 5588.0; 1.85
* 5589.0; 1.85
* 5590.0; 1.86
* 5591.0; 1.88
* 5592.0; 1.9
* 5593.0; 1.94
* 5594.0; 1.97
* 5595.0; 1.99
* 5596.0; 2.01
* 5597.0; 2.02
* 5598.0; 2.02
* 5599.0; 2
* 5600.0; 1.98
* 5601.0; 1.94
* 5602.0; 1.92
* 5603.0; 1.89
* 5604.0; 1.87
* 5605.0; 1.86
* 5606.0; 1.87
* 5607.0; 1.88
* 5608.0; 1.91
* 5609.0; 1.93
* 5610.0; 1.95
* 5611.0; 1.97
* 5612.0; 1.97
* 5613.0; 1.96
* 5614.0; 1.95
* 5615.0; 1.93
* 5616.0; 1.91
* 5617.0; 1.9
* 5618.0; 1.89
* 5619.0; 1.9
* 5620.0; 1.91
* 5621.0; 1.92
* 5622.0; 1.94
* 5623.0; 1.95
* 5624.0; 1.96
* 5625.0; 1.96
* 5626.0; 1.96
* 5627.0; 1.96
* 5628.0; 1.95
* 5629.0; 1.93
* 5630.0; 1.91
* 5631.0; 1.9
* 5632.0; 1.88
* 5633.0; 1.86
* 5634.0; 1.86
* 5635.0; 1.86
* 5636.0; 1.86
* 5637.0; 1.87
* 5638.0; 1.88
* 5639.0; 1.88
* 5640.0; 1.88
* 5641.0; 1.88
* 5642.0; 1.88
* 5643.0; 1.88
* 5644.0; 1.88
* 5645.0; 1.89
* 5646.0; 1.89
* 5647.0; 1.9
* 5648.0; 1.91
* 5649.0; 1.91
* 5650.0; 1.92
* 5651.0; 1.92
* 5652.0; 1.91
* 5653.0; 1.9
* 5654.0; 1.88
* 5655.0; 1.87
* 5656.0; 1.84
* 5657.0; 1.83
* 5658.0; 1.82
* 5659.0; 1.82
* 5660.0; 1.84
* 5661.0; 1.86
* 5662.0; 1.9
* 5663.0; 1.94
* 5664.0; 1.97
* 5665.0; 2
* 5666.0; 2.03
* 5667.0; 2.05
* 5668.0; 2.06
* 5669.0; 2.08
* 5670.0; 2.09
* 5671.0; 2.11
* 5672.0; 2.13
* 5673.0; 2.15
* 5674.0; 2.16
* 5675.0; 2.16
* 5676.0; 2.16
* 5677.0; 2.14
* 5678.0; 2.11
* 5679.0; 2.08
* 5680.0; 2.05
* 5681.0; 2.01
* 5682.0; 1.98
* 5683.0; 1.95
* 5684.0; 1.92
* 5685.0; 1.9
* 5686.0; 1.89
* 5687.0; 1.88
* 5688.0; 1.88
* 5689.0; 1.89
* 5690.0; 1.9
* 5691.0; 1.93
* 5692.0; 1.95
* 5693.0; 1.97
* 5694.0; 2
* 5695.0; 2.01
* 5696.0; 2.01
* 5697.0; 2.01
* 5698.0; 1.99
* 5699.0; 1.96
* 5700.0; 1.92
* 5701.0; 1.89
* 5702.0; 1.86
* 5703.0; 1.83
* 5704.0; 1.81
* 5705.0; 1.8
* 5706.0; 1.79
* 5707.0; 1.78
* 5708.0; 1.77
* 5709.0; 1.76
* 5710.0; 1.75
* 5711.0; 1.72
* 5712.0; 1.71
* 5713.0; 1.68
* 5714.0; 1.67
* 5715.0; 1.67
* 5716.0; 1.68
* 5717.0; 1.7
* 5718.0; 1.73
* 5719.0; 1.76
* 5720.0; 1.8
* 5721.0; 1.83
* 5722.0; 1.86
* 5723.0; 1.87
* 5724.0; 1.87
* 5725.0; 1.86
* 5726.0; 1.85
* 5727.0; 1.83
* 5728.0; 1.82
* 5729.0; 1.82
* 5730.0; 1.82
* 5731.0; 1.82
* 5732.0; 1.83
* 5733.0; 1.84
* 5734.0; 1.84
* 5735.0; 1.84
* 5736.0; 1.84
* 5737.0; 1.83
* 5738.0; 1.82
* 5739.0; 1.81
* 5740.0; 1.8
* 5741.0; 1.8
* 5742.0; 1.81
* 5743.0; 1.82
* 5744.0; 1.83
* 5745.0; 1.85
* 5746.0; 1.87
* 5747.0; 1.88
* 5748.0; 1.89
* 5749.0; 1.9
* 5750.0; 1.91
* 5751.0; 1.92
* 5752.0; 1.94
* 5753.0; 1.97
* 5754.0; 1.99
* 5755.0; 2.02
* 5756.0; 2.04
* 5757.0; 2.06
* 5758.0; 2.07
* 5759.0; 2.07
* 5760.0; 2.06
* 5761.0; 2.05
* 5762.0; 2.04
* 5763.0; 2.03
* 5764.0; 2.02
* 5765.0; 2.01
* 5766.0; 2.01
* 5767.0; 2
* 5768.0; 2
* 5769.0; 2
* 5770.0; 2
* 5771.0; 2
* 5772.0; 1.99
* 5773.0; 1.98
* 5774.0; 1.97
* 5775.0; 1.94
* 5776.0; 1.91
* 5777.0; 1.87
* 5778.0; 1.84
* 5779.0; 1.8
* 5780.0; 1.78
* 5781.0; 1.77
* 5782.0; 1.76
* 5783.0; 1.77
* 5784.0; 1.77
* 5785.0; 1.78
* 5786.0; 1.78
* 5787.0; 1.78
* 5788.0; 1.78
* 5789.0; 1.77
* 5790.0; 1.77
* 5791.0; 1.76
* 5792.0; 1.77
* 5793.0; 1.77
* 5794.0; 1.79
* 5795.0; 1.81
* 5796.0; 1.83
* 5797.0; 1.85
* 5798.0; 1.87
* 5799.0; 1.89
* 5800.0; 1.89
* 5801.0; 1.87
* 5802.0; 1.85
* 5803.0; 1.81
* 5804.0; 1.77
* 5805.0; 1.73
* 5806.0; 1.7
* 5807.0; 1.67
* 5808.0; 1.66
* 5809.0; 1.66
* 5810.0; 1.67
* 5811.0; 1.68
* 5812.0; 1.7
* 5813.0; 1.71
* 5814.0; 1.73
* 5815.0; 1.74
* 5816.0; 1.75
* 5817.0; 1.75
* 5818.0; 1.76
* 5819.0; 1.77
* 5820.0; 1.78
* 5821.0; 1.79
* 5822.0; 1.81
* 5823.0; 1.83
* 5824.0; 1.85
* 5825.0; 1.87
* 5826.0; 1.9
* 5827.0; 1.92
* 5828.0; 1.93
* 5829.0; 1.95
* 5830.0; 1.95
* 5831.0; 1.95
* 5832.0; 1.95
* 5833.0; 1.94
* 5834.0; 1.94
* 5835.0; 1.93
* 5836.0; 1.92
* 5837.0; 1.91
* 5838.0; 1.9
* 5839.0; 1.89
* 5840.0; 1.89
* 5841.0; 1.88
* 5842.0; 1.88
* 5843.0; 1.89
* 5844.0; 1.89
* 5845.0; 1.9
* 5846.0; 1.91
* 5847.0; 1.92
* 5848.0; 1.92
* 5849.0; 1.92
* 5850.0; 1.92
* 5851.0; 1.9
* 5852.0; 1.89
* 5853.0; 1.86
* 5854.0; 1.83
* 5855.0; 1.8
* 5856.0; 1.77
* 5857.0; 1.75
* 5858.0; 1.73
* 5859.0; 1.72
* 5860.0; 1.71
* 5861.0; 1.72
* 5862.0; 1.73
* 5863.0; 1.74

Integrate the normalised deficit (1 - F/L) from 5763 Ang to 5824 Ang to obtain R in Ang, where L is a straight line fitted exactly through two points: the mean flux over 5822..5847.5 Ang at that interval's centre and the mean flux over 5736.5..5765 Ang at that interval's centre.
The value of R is 3.07 Ang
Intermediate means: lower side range 1.93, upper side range 1.91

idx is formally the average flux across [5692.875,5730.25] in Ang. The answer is 1.83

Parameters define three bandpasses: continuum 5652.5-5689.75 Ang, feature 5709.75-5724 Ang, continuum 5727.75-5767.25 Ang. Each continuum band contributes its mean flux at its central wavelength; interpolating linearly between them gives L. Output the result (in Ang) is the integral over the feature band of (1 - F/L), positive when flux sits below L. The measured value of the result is 1.4 Ang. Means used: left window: 1.98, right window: 1.91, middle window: 1.75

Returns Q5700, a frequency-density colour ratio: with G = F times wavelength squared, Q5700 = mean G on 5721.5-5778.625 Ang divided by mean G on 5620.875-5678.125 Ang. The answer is 1.0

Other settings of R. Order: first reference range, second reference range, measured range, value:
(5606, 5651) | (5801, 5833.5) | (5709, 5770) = -0.98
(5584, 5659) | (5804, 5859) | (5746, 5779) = -2.11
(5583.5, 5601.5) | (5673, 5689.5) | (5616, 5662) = 1.85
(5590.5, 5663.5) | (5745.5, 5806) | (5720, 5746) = 0.92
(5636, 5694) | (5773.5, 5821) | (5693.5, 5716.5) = 0.89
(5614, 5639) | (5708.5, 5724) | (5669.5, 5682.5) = -2.00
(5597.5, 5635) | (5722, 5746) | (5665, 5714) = -2.12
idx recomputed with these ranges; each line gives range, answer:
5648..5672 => 1.94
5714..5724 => 1.77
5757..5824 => 1.84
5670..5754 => 1.89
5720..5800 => 1.88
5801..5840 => 1.82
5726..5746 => 1.83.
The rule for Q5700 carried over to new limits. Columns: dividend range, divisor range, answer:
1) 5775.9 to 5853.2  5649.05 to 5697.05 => 0.97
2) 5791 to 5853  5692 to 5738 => 1.04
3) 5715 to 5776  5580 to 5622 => 1.04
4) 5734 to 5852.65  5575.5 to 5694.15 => 1.02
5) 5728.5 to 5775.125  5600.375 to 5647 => 1.06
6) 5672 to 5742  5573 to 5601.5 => 1.03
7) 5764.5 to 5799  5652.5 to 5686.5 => 0.97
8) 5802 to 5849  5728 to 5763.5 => 0.99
